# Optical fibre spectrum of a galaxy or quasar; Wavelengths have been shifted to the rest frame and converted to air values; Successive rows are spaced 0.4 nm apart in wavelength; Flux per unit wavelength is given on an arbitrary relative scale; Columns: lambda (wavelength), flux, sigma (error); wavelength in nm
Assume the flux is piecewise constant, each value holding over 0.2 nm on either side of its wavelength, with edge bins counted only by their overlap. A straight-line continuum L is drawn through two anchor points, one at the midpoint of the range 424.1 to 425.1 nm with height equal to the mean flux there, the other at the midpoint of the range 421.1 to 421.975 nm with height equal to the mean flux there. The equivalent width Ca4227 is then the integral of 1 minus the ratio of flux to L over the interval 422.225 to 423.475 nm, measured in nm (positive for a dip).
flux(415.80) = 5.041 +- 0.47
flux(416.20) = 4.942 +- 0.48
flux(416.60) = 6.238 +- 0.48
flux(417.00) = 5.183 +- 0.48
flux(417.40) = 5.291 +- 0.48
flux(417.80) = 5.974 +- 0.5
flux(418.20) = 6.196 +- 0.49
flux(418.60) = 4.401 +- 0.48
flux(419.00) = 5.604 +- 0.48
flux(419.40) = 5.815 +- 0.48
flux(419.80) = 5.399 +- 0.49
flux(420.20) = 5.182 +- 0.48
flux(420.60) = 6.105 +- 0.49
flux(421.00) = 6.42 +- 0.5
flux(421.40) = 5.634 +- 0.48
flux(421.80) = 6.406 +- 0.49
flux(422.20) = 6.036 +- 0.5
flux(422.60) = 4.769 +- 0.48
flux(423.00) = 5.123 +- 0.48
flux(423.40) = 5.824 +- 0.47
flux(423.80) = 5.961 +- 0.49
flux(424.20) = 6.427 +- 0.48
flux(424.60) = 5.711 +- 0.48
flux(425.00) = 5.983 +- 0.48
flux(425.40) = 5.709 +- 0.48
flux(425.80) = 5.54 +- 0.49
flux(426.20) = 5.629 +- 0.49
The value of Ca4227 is 0.15 nm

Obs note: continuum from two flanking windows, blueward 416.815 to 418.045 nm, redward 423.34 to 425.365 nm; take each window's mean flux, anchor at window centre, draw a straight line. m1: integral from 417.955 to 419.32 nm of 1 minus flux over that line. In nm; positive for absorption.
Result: 0.03 nm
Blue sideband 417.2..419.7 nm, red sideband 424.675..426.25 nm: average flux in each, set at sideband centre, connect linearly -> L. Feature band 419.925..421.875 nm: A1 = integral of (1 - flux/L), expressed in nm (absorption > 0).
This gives -0.102 nm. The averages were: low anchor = 5.54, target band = 5.9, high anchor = 5.72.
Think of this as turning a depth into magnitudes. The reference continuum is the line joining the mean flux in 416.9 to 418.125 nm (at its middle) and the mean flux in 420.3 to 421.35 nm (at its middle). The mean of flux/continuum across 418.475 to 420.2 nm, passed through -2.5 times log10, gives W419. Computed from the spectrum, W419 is 0.10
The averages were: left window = 5.58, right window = 6.07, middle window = 5.33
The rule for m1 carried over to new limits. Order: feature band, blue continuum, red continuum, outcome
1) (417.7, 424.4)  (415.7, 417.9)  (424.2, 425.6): -0.05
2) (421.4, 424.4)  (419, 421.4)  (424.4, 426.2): -0.02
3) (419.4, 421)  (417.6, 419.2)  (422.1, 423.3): -0.08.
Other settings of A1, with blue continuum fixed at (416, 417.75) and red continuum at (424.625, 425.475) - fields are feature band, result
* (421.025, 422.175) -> -0.08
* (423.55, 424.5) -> -0.05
